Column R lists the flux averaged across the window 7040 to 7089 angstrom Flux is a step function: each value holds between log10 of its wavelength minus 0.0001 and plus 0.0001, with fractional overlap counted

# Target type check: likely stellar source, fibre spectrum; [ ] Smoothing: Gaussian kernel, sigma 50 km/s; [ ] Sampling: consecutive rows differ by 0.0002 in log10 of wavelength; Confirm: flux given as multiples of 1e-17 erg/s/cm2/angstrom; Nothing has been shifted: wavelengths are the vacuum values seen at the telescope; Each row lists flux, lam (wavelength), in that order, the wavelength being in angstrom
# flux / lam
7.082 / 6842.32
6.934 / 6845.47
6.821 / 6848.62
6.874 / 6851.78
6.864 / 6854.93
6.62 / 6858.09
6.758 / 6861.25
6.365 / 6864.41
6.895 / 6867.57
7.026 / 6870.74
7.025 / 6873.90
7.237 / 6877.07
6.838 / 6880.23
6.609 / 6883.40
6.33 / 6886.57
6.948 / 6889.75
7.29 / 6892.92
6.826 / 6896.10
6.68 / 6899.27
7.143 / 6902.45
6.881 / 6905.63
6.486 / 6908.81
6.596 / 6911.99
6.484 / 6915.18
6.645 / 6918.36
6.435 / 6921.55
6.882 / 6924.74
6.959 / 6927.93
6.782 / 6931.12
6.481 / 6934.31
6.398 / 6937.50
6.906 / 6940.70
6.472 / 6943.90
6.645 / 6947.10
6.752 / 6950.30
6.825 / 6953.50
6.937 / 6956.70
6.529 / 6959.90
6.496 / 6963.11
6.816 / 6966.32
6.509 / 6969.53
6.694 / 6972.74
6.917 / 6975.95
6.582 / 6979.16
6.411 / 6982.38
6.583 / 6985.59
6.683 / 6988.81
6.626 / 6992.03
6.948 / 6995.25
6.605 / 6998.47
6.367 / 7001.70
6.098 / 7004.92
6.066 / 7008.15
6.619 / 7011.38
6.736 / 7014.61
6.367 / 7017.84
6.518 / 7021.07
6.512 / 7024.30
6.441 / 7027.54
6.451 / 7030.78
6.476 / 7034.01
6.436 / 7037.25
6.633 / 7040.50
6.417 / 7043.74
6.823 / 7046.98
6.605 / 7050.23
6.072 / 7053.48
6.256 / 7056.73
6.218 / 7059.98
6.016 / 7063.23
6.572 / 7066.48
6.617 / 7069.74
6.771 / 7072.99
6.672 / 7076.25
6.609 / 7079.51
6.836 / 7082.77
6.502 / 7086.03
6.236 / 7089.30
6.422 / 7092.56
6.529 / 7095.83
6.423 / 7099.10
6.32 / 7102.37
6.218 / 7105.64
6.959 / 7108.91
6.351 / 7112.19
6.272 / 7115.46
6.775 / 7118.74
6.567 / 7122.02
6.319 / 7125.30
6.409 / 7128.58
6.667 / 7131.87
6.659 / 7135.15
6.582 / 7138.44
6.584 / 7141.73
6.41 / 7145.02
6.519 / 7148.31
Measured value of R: 6.5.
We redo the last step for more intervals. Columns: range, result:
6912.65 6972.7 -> 6.66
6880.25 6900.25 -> 6.79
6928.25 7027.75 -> 6.6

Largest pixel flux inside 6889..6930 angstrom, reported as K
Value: 7.29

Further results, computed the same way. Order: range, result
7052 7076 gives 6.771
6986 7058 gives 6.948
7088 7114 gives 6.959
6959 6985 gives 6.917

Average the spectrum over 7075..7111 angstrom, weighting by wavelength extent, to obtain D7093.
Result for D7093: 6.52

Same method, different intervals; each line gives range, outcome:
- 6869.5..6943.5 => 6.77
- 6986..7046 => 6.51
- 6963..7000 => 6.66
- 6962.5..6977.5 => 6.7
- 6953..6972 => 6.68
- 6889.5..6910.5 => 6.89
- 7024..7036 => 6.46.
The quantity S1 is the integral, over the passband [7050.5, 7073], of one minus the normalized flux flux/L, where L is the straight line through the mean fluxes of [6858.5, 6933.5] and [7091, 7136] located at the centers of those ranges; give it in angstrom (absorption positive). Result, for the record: 0.7 angstrom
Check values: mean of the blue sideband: 6.78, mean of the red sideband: 6.49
